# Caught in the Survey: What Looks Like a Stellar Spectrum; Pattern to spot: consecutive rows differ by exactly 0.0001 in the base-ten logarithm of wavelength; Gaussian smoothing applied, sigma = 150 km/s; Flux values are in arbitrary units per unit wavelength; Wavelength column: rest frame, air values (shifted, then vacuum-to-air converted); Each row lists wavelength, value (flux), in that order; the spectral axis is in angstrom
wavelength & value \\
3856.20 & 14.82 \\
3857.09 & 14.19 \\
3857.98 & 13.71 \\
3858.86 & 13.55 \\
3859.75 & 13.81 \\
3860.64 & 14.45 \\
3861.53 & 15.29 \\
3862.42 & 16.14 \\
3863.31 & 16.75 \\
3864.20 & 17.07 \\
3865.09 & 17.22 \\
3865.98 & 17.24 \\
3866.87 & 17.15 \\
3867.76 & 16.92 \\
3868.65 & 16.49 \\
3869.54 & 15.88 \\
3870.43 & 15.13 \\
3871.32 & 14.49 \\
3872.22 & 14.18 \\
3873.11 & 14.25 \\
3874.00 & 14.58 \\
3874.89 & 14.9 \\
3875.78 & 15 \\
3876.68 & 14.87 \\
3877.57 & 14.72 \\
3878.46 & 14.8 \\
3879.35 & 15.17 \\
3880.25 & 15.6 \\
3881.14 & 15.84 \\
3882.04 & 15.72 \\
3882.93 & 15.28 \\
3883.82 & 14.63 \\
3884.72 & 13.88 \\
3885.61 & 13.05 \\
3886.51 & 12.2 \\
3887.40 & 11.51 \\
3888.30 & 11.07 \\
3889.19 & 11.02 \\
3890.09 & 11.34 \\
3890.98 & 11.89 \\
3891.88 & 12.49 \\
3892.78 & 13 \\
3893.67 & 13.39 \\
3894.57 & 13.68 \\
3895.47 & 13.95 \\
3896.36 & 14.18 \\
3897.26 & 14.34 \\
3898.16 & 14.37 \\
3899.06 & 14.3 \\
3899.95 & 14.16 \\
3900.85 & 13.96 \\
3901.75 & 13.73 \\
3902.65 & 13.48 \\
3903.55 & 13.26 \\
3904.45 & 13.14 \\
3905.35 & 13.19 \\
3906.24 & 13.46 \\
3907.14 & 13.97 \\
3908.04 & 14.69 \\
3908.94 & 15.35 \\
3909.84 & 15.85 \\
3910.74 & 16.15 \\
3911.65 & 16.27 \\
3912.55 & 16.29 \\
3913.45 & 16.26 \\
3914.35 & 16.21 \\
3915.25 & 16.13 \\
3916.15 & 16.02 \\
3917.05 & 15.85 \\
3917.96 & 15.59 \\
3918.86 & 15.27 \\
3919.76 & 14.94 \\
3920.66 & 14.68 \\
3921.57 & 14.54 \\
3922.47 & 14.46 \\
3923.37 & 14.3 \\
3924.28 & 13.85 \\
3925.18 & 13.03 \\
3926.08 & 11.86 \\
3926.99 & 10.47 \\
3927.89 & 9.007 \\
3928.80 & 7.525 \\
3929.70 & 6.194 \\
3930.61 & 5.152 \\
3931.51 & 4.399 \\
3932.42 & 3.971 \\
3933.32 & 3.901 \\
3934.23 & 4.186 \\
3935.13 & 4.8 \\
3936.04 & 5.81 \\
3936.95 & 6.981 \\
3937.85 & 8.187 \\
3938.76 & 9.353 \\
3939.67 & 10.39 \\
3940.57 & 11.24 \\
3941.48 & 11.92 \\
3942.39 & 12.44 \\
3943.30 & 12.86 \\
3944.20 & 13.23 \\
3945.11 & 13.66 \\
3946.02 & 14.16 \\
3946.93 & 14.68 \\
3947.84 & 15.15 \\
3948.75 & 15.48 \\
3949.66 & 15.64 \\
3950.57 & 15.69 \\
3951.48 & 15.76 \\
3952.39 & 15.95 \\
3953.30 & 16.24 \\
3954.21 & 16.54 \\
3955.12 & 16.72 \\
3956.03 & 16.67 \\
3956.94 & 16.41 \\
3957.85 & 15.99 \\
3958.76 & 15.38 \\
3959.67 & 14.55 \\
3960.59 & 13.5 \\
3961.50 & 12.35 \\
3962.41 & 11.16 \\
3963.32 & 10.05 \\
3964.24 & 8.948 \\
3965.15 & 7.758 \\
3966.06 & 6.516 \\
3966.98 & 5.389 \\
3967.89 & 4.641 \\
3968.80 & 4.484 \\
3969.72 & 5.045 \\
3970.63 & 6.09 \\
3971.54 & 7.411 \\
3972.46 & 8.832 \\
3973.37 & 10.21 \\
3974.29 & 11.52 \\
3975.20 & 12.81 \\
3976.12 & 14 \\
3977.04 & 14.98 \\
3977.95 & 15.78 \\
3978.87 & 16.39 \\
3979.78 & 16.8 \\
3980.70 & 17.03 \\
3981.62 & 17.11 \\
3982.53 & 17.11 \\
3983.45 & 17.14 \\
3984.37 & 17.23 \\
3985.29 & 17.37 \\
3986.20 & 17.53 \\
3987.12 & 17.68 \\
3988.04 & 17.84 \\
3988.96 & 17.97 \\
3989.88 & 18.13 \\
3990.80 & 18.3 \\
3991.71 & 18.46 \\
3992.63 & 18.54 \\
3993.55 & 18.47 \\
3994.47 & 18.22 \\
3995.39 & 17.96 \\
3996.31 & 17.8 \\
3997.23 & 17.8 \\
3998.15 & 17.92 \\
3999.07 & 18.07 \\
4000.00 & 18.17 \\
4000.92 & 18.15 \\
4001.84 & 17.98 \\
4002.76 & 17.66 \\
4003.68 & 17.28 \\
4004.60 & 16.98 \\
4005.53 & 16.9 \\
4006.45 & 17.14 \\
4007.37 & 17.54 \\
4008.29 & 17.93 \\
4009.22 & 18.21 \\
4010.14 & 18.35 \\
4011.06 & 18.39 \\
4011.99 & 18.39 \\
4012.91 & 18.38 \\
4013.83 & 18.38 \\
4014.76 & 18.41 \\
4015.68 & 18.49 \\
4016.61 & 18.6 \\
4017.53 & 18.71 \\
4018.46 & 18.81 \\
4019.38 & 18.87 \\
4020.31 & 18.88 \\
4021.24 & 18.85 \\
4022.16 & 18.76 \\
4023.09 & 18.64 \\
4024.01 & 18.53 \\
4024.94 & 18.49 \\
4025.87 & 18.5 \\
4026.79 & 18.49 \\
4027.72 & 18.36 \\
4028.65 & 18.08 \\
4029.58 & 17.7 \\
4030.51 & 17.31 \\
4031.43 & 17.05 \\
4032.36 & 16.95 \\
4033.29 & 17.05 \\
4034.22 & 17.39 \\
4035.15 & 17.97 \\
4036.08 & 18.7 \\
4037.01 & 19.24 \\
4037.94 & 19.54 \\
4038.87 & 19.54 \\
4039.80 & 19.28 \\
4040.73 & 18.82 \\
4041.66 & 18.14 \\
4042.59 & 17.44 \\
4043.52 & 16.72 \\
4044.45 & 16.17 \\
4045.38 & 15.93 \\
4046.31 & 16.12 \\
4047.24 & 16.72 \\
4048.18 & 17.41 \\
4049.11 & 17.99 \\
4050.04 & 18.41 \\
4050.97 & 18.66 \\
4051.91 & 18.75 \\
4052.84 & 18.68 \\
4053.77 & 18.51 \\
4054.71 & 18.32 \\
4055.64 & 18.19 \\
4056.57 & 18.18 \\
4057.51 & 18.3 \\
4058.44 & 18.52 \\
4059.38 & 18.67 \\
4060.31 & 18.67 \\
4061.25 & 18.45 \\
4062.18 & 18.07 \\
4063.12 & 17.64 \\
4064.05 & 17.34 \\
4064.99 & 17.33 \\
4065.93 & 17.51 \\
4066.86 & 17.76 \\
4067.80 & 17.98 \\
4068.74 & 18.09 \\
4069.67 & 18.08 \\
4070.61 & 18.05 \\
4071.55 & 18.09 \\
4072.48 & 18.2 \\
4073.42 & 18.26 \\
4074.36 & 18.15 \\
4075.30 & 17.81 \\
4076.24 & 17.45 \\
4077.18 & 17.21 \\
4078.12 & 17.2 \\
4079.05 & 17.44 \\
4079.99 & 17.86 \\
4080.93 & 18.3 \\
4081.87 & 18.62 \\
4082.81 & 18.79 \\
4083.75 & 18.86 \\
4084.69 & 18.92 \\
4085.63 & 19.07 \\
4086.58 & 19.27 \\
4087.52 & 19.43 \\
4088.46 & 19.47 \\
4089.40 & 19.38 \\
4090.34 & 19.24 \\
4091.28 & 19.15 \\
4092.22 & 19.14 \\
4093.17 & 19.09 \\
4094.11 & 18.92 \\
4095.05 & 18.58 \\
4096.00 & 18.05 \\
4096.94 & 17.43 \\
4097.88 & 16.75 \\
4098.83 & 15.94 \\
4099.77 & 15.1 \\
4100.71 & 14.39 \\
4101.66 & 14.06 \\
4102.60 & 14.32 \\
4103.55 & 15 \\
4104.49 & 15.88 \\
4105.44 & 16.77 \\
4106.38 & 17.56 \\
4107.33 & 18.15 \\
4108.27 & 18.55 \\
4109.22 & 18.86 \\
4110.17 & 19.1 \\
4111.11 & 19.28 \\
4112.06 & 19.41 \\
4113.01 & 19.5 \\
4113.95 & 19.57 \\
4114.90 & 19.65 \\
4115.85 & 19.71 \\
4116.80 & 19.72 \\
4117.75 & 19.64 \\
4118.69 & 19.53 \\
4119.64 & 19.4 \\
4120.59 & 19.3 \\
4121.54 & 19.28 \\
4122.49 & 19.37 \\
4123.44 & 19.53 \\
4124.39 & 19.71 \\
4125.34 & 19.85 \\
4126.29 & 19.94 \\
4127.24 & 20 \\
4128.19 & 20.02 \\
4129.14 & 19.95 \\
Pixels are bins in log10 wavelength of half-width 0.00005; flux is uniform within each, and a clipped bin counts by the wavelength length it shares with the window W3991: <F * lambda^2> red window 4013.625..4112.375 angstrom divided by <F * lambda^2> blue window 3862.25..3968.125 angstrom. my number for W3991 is 1.47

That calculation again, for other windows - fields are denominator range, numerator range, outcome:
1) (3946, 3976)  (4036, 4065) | 1.57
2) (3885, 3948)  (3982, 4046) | 1.53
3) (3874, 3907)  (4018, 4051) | 1.41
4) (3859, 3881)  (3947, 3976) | 0.81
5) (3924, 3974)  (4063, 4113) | 1.79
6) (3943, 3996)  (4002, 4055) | 1.32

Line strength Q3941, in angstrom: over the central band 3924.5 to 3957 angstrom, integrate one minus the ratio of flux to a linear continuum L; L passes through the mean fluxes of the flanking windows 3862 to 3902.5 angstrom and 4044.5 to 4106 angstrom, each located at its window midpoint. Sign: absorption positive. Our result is 9.0 angstrom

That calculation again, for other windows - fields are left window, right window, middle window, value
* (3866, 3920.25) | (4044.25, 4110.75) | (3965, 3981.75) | 5.6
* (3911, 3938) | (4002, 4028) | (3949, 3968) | 0.9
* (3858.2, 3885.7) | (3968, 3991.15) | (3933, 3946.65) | 4.5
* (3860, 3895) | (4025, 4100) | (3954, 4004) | 6.1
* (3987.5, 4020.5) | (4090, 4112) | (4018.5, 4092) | -1.9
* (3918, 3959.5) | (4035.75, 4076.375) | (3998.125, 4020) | -3.4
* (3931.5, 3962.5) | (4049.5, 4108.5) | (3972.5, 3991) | -2.9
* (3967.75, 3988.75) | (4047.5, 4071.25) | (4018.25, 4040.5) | -2.7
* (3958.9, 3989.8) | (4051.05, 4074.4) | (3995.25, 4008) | -3.0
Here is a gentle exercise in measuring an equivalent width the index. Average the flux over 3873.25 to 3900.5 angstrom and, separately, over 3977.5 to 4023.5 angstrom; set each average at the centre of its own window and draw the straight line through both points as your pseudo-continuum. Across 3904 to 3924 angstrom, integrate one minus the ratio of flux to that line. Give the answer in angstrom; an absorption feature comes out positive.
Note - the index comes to -0.4 angstrom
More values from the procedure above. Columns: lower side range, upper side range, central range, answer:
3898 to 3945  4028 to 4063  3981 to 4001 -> -3.2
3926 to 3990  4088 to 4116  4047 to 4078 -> -3.4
